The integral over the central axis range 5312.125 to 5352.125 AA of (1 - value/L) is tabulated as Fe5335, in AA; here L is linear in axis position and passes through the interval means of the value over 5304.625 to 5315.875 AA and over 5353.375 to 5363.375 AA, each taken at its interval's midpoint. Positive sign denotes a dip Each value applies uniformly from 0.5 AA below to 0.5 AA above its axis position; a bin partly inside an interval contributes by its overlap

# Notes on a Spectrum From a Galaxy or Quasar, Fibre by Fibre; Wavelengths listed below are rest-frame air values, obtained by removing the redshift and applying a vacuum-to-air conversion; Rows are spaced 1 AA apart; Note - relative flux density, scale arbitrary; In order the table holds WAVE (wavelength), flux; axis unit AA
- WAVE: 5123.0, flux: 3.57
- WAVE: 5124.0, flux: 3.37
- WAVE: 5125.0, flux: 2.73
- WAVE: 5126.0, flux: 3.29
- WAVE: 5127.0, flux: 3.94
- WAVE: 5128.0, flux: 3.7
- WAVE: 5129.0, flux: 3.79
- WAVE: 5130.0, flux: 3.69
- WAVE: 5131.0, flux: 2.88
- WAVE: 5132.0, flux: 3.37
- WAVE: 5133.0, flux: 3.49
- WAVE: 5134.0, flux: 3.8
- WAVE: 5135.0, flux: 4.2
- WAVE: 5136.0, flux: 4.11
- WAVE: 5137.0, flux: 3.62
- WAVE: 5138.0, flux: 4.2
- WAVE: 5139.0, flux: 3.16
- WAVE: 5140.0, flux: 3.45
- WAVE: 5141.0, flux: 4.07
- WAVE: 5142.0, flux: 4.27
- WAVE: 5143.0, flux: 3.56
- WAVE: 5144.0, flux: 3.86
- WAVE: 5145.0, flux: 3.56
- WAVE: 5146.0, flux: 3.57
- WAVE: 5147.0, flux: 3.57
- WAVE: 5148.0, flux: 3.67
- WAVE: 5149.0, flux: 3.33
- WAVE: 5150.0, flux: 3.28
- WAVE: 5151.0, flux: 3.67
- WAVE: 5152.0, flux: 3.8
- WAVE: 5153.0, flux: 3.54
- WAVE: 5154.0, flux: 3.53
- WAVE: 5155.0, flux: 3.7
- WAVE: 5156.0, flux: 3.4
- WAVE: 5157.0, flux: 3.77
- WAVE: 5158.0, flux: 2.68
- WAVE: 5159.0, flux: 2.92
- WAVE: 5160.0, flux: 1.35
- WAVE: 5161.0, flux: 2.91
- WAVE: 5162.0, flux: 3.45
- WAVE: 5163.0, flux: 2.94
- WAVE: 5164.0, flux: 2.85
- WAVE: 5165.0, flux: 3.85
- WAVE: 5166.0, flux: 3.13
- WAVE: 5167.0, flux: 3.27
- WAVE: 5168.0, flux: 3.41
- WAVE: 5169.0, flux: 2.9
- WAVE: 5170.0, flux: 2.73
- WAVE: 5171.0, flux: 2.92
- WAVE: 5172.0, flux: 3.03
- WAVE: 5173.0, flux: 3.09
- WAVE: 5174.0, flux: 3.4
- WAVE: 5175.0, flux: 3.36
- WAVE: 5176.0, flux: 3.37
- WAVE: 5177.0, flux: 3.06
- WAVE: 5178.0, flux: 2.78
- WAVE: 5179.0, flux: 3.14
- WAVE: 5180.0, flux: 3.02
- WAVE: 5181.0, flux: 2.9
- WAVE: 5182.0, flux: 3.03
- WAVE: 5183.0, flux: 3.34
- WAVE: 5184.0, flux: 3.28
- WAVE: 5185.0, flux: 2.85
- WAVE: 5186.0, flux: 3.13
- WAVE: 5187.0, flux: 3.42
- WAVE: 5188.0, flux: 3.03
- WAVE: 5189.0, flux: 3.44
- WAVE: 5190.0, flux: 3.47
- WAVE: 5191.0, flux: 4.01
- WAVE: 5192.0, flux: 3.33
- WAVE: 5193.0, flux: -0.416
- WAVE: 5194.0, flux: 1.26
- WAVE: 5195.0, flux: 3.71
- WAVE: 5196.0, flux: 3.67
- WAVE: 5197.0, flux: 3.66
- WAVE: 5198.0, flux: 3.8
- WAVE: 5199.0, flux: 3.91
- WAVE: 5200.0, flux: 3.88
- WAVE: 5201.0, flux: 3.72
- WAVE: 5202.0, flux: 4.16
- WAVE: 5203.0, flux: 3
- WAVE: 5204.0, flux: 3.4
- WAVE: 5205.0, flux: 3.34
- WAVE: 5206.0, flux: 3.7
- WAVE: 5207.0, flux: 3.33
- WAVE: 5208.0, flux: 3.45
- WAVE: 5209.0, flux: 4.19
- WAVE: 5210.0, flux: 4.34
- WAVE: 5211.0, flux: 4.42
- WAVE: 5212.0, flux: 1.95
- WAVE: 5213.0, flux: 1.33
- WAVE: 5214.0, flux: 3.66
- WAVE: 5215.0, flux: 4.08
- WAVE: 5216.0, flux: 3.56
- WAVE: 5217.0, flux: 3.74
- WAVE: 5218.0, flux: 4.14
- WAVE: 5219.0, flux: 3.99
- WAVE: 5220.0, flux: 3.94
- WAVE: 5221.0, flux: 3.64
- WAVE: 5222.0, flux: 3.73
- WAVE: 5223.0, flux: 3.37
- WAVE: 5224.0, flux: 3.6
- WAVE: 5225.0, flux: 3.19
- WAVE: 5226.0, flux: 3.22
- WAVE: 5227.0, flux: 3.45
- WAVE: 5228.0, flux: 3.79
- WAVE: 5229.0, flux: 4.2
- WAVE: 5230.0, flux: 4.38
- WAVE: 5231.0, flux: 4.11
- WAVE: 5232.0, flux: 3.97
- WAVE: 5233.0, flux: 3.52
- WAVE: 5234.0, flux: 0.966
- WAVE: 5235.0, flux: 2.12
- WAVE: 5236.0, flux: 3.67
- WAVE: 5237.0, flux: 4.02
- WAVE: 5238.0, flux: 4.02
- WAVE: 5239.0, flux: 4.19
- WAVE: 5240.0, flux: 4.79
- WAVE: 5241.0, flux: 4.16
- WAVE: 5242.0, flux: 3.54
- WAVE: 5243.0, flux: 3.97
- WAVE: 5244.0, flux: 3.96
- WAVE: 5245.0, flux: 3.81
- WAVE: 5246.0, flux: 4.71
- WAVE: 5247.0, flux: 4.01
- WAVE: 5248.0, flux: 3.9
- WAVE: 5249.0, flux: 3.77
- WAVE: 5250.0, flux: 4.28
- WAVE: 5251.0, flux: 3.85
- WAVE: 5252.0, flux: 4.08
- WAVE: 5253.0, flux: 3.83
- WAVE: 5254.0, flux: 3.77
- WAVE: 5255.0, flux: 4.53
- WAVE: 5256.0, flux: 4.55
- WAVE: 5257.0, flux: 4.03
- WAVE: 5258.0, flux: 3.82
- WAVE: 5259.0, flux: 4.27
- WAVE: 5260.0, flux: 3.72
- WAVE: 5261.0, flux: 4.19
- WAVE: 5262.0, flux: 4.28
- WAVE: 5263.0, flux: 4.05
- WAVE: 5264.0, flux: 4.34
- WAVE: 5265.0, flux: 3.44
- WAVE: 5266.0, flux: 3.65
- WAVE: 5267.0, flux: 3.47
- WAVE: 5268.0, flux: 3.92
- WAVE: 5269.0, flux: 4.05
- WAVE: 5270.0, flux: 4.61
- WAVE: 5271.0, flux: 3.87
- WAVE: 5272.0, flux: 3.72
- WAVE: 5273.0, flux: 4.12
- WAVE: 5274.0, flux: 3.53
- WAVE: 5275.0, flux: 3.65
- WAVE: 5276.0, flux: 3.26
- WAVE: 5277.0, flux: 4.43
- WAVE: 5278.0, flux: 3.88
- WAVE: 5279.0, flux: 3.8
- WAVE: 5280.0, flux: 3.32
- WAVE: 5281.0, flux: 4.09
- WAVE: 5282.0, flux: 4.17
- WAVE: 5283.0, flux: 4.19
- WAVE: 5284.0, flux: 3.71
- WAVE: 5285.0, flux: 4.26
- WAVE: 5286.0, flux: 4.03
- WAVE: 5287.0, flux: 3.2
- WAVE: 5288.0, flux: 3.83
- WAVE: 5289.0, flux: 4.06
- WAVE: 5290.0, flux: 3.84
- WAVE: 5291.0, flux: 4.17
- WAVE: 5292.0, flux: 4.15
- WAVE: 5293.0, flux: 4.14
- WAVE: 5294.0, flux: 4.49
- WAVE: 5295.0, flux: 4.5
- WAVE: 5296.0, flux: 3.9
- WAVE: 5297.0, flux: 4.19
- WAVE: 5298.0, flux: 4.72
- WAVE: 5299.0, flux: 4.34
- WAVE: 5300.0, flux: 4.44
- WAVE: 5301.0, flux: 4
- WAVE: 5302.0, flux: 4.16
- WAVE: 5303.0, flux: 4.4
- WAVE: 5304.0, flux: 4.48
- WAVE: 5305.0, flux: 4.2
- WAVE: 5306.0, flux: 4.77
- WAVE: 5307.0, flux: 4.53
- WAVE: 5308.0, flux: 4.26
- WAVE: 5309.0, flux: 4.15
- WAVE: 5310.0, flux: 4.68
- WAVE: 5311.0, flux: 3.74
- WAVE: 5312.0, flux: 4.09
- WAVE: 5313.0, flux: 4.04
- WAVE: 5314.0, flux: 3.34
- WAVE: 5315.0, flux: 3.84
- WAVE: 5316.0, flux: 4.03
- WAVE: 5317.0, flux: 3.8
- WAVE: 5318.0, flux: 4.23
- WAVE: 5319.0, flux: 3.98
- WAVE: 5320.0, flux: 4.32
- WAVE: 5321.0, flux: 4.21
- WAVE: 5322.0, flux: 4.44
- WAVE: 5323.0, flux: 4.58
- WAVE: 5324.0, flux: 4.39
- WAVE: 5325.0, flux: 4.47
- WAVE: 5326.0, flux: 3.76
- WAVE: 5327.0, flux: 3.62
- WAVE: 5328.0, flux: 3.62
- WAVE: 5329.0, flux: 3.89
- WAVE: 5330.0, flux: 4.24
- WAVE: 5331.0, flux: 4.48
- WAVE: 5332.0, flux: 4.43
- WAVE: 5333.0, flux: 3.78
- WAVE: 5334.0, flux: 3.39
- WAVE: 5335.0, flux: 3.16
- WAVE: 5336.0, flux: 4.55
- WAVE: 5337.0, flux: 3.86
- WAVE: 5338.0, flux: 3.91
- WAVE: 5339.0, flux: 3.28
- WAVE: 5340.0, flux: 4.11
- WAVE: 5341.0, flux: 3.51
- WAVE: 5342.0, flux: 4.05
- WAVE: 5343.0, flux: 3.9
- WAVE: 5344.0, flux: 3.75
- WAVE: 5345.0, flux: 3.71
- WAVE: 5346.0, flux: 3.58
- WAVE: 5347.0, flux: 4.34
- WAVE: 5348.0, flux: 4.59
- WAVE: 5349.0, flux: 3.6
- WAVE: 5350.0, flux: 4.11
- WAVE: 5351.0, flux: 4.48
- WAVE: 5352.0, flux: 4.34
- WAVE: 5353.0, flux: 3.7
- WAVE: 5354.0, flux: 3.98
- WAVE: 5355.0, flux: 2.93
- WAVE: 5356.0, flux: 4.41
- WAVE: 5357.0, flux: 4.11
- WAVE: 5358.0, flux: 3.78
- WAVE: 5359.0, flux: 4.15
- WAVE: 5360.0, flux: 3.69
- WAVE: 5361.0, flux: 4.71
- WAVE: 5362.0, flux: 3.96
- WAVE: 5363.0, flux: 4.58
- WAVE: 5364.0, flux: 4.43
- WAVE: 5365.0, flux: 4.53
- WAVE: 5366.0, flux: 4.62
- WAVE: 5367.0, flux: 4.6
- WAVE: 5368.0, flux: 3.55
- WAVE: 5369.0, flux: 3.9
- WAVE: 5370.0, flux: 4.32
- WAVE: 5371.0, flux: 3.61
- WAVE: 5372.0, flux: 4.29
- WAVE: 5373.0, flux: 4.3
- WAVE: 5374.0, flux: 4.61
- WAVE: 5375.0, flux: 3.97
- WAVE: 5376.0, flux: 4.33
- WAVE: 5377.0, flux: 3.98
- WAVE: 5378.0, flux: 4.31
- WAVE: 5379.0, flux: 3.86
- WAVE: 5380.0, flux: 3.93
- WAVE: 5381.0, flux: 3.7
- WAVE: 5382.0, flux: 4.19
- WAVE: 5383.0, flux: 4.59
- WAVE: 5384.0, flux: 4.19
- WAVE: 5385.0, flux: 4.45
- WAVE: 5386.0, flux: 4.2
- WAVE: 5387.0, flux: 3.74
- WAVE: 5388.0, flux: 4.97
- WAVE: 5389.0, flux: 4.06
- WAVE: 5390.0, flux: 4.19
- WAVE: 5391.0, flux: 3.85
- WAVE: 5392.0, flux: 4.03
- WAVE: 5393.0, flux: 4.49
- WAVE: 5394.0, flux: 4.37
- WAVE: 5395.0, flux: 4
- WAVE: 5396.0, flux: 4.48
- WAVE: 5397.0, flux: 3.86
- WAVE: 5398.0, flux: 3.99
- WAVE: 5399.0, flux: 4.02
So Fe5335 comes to 0.9 AA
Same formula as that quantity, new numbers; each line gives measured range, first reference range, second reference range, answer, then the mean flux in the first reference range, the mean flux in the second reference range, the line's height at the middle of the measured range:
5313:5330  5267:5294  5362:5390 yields 0.04 AA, 3.93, 4.21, 4.05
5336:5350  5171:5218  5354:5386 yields 0.41 AA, 3.27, 4.15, 4.01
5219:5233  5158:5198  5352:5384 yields -1.83 AA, 3.03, 4.12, 3.31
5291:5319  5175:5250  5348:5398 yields -2.46 AA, 3.48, 4.15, 3.86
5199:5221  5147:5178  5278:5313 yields -0.33 AA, 3.21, 4.14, 3.54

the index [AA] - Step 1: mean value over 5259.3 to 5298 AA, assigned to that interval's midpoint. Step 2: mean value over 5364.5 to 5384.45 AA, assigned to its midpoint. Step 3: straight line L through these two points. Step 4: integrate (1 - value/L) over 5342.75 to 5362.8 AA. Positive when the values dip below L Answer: 0.6 AA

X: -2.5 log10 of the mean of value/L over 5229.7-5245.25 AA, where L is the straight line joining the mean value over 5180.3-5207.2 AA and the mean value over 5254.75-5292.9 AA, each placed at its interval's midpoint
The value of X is -0.02 mag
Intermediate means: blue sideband 3.23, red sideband 3.95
